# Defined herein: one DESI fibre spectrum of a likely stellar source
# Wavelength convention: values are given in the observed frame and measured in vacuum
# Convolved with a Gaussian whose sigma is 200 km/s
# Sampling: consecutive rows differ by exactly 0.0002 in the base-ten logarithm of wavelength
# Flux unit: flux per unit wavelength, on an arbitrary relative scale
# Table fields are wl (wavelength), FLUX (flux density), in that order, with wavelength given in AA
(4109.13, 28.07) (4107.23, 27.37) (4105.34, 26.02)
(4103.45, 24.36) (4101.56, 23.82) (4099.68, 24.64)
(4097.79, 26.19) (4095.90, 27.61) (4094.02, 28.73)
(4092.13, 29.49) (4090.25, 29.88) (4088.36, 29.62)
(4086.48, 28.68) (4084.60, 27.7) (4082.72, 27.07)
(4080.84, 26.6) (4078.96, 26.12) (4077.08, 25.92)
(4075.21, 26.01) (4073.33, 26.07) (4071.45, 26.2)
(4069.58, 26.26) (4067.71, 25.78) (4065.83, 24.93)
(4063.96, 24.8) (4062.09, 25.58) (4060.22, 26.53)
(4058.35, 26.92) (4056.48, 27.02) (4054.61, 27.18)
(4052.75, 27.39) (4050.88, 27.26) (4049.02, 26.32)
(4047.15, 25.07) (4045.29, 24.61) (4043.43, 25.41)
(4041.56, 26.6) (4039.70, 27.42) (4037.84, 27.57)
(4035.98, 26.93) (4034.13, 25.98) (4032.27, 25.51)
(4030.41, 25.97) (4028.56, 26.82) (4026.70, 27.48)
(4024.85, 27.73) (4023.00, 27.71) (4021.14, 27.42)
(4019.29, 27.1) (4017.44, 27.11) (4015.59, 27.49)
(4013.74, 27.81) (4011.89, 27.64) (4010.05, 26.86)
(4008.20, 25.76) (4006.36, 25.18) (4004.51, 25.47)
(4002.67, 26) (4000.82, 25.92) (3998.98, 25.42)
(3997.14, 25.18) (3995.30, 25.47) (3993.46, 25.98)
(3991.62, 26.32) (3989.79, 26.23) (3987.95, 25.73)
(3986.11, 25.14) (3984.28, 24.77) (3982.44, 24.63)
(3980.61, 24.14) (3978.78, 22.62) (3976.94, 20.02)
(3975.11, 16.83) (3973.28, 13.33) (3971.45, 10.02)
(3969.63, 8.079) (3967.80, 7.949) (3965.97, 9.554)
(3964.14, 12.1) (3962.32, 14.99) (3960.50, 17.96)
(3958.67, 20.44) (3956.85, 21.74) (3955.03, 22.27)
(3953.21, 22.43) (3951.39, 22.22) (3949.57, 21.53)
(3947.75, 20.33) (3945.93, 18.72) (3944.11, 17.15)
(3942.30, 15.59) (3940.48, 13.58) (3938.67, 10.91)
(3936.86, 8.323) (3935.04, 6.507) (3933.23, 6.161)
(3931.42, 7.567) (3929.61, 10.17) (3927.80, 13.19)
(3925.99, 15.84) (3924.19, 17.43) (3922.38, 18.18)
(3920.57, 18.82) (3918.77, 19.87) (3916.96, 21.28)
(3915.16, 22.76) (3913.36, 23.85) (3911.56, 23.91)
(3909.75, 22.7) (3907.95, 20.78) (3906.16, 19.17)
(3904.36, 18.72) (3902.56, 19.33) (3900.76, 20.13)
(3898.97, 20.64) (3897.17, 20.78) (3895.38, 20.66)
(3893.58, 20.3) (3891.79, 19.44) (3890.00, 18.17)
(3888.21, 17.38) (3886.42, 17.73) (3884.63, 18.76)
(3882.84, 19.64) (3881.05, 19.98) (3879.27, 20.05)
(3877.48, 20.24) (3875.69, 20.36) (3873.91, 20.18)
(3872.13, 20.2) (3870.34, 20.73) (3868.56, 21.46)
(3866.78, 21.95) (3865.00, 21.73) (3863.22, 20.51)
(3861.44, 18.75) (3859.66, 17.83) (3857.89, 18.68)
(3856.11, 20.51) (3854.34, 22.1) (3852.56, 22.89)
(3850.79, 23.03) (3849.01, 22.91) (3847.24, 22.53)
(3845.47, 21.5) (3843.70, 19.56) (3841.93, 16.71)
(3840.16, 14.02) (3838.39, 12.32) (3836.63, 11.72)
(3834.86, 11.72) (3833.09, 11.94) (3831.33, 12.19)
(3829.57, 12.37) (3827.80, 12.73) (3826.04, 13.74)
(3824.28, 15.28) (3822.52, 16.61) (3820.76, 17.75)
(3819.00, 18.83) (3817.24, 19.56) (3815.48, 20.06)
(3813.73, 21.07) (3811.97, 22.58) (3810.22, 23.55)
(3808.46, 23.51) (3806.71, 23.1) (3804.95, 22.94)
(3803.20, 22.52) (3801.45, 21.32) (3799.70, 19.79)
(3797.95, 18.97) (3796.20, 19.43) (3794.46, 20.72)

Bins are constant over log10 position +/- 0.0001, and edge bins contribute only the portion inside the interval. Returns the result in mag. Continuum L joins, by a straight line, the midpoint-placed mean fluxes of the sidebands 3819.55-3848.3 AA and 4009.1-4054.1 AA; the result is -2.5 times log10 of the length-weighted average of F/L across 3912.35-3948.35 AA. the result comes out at 0.33 mag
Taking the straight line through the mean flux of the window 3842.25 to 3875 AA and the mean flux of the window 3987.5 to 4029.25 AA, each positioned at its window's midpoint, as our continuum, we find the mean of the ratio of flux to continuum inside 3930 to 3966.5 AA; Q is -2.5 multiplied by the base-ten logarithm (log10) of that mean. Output 0.49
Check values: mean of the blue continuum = 20.9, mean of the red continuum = 26.5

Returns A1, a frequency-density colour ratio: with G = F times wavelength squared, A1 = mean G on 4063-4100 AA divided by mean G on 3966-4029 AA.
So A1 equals 1.19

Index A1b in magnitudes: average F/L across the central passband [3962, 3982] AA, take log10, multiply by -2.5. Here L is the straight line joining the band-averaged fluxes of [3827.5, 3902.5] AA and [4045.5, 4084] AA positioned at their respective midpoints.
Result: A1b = 0.48 mag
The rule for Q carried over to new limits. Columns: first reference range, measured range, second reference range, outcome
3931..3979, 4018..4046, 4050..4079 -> -0.17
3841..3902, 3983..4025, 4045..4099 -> -0.07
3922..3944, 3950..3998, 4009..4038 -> -0.06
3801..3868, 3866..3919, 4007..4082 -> 0.03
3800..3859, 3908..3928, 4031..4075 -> 0.08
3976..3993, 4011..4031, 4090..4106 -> -0.09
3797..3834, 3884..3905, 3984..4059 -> 0.12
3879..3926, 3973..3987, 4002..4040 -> 0.13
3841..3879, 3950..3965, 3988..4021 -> 0.25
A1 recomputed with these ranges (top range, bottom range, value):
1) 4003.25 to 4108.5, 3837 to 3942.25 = 1.57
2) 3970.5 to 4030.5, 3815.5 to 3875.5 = 1.48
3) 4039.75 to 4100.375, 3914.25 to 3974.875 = 1.85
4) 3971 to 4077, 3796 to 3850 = 1.56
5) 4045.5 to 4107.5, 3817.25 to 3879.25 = 1.64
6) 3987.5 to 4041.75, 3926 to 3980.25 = 1.82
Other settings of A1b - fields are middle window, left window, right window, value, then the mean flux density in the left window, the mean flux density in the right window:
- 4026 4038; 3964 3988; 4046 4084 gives -0.157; 17.4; 26.3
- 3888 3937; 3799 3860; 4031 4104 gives 0.198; 18.6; 26.6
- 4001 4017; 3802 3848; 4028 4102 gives -0.083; 17.7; 26.6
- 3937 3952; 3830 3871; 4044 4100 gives 0.286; 18.5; 26.8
